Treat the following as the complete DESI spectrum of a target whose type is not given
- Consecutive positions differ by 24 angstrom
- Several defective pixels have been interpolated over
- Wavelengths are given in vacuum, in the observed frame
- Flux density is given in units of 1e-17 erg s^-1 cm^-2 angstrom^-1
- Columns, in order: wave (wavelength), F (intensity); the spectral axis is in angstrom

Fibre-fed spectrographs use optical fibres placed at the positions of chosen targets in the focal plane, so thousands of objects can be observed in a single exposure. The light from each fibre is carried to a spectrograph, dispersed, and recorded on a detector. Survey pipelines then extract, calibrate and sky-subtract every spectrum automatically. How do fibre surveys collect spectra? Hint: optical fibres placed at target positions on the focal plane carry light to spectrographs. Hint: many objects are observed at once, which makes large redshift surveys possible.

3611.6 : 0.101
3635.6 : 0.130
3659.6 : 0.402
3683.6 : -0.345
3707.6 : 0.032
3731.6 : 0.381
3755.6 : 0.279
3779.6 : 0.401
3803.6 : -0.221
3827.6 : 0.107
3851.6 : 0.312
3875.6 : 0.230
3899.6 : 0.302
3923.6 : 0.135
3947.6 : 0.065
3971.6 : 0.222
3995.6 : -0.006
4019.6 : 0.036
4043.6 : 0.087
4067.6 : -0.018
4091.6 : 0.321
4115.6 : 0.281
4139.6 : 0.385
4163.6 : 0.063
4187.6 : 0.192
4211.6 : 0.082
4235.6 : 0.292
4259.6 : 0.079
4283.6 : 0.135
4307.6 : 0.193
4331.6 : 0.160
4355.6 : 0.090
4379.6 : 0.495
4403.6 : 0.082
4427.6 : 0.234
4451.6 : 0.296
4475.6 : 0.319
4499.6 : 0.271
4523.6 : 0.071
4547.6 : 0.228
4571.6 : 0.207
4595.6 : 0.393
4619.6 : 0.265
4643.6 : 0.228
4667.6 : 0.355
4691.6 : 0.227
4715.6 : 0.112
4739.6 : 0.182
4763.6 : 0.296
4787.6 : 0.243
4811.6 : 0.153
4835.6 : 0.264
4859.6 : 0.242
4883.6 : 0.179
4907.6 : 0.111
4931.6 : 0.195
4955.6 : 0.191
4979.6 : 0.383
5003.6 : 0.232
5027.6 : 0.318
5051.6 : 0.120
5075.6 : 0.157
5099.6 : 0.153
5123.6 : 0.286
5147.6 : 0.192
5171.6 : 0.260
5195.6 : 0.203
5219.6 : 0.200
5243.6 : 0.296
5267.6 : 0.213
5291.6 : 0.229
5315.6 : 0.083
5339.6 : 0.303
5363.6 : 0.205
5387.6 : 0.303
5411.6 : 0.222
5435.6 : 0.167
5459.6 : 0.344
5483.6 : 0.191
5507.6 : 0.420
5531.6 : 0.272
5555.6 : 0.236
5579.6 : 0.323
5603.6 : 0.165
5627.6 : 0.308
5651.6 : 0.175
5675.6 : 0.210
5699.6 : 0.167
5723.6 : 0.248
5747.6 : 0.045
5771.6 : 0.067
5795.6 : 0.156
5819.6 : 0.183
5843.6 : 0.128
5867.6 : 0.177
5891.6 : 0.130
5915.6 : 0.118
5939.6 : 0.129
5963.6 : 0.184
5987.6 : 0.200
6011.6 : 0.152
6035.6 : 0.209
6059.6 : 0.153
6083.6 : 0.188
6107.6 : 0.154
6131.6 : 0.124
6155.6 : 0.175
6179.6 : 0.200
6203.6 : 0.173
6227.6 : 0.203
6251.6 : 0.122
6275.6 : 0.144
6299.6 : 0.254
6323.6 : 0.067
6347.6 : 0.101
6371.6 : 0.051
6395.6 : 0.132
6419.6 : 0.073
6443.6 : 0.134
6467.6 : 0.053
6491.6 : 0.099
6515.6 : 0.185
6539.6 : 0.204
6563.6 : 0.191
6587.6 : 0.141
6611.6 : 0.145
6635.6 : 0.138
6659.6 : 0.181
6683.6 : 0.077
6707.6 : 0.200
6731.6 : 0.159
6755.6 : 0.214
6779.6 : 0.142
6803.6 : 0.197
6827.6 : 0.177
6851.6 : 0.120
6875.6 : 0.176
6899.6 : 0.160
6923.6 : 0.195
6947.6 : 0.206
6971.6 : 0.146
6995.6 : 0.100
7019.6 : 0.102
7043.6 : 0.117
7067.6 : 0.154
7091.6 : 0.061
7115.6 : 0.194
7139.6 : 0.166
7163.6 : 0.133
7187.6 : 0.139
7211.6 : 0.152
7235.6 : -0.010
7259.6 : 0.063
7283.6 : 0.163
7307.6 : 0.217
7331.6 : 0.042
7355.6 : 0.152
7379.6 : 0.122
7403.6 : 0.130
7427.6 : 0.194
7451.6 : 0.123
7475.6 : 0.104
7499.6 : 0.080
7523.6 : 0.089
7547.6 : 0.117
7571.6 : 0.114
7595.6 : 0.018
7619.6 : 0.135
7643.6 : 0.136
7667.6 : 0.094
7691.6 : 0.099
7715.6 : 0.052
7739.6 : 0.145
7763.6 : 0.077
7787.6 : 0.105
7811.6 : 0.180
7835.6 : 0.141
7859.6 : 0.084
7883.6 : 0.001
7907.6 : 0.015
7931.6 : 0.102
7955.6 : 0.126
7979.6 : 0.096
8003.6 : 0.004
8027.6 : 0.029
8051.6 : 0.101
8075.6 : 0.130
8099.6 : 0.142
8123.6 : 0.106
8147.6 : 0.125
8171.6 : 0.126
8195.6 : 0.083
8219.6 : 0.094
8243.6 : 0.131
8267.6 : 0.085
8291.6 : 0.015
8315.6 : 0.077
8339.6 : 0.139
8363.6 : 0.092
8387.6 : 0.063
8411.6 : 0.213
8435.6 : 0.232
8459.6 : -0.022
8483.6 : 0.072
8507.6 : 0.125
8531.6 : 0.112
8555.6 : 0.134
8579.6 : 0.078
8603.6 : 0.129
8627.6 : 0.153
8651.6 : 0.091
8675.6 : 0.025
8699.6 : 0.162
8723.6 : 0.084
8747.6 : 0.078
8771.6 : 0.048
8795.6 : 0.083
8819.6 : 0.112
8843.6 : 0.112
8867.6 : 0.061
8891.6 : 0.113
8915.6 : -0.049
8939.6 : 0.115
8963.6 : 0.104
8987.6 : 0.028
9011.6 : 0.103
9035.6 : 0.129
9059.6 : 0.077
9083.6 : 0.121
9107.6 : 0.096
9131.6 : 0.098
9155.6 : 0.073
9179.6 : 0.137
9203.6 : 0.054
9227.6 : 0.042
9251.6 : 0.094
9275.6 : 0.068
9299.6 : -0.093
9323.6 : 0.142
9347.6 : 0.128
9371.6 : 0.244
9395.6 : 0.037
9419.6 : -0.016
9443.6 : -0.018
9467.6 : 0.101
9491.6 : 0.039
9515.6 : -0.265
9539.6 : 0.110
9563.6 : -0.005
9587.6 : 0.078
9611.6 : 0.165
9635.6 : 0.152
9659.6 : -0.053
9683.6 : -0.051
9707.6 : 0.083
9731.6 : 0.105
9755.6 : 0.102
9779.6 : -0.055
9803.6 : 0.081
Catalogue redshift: 0.132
